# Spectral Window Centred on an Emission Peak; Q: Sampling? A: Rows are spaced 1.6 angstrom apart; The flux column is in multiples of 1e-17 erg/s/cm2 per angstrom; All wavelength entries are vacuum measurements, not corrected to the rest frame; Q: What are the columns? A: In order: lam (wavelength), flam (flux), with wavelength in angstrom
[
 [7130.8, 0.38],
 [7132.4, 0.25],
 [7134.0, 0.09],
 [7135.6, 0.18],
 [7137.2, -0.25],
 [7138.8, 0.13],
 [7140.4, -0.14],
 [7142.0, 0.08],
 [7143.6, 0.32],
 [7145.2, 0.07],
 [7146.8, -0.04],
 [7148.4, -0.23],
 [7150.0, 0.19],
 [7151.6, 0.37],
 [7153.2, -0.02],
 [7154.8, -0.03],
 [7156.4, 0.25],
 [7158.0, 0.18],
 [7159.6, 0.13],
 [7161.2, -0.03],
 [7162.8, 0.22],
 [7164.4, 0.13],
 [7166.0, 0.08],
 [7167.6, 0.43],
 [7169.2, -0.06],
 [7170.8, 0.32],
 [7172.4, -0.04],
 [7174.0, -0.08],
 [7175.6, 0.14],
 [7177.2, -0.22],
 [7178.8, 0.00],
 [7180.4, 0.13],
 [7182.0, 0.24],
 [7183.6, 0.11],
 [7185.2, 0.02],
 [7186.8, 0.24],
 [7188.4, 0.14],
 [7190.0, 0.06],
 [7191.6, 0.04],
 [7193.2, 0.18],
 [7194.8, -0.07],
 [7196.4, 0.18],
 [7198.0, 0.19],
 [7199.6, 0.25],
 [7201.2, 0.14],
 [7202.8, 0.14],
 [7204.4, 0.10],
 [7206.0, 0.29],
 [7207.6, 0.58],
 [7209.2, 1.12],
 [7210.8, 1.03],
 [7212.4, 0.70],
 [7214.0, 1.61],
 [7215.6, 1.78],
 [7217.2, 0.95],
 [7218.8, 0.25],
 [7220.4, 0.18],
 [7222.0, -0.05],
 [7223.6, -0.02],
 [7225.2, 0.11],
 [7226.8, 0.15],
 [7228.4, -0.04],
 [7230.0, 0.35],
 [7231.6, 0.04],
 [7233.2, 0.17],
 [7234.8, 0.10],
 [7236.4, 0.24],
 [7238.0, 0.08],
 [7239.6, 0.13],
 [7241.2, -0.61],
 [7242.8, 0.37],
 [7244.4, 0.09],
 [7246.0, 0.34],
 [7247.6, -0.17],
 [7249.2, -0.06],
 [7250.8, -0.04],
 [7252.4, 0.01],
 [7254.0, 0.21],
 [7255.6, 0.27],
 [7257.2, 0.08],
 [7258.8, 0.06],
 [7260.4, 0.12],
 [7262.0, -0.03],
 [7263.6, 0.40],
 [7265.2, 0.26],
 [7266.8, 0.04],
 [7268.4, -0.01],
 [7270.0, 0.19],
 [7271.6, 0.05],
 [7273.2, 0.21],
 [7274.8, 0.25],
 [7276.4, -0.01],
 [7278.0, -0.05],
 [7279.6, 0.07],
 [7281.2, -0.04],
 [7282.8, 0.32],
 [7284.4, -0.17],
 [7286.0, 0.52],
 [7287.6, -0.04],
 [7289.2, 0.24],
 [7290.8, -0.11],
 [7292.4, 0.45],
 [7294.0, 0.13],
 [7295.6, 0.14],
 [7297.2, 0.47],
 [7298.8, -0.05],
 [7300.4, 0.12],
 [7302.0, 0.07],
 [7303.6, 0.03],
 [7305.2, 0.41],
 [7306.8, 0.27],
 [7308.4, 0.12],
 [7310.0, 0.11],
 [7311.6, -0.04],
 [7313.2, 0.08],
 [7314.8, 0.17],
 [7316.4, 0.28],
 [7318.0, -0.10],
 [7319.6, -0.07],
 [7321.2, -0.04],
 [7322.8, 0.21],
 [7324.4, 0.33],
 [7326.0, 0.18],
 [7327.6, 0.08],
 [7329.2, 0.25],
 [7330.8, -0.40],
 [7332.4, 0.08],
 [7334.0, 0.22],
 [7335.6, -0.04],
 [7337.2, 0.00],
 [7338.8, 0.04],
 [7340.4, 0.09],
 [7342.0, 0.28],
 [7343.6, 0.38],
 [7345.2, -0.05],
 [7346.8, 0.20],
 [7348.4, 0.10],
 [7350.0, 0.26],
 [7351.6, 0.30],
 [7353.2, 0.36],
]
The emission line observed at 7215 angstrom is [O II] 3727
